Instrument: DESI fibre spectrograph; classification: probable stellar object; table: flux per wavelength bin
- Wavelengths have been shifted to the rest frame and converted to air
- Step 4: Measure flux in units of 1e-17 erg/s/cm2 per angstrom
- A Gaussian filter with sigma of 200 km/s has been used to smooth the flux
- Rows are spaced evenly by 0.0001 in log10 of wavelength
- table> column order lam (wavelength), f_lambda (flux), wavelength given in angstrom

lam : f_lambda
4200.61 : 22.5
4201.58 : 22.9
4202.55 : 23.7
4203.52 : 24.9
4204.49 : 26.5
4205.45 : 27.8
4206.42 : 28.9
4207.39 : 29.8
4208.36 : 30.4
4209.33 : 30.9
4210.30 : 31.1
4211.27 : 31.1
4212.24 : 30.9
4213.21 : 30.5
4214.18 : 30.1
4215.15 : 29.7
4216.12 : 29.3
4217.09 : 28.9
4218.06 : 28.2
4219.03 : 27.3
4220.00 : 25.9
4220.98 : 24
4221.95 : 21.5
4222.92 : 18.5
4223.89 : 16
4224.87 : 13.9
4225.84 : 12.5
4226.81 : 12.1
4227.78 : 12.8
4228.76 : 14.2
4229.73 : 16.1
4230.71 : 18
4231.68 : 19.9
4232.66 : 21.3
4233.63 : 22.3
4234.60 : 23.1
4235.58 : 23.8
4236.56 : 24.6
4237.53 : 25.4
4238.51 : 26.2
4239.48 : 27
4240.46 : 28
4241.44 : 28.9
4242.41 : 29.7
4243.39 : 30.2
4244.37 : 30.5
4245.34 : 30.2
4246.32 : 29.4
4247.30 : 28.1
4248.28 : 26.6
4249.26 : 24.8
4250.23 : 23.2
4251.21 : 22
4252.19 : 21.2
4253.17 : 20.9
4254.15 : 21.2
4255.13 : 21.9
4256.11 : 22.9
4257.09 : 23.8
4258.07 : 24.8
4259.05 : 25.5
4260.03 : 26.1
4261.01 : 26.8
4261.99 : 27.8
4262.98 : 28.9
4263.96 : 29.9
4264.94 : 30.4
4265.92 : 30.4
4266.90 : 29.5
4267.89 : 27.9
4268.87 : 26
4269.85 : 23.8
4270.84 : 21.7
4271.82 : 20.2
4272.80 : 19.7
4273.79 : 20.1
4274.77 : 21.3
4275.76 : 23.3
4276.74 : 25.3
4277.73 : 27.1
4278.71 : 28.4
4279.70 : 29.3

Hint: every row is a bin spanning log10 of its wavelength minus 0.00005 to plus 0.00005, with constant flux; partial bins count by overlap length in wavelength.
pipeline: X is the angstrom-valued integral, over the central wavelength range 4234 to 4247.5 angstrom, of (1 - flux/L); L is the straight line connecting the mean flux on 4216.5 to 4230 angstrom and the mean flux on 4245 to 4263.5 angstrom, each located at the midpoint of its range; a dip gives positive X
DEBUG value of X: -2.8 angstrom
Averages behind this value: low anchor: 19.6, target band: 27.5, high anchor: 25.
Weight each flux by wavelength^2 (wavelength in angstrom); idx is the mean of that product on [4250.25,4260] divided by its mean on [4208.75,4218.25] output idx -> 0.77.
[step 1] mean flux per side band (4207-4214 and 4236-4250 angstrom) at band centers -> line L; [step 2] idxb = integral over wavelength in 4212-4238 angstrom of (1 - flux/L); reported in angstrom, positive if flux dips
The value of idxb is 6.4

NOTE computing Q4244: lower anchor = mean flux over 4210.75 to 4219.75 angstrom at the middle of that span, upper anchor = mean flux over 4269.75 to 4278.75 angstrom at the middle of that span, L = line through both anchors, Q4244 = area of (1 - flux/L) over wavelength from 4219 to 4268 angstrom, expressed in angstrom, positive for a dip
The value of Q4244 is 4.05 angstrom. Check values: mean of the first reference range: 29.5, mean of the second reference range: 22.8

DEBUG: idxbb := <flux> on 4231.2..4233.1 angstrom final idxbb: 20.5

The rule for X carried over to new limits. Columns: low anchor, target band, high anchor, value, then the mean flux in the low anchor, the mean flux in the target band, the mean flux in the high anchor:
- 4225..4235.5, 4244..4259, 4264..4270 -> -0.75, 17.4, 24.7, 28.4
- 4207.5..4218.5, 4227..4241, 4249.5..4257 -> 2.33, 30.1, 21.4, 22.1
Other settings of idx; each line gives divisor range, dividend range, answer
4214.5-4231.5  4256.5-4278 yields 1.26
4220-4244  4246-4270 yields 1.22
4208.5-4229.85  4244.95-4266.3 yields 1.11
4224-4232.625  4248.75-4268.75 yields 1.69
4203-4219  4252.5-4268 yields 0.91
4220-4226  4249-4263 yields 1.30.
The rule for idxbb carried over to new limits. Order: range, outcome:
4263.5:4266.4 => 30.3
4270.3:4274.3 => 20.5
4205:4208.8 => 29.2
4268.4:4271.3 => 23.8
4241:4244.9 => 29.9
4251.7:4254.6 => 21.1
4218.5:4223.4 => 23.5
